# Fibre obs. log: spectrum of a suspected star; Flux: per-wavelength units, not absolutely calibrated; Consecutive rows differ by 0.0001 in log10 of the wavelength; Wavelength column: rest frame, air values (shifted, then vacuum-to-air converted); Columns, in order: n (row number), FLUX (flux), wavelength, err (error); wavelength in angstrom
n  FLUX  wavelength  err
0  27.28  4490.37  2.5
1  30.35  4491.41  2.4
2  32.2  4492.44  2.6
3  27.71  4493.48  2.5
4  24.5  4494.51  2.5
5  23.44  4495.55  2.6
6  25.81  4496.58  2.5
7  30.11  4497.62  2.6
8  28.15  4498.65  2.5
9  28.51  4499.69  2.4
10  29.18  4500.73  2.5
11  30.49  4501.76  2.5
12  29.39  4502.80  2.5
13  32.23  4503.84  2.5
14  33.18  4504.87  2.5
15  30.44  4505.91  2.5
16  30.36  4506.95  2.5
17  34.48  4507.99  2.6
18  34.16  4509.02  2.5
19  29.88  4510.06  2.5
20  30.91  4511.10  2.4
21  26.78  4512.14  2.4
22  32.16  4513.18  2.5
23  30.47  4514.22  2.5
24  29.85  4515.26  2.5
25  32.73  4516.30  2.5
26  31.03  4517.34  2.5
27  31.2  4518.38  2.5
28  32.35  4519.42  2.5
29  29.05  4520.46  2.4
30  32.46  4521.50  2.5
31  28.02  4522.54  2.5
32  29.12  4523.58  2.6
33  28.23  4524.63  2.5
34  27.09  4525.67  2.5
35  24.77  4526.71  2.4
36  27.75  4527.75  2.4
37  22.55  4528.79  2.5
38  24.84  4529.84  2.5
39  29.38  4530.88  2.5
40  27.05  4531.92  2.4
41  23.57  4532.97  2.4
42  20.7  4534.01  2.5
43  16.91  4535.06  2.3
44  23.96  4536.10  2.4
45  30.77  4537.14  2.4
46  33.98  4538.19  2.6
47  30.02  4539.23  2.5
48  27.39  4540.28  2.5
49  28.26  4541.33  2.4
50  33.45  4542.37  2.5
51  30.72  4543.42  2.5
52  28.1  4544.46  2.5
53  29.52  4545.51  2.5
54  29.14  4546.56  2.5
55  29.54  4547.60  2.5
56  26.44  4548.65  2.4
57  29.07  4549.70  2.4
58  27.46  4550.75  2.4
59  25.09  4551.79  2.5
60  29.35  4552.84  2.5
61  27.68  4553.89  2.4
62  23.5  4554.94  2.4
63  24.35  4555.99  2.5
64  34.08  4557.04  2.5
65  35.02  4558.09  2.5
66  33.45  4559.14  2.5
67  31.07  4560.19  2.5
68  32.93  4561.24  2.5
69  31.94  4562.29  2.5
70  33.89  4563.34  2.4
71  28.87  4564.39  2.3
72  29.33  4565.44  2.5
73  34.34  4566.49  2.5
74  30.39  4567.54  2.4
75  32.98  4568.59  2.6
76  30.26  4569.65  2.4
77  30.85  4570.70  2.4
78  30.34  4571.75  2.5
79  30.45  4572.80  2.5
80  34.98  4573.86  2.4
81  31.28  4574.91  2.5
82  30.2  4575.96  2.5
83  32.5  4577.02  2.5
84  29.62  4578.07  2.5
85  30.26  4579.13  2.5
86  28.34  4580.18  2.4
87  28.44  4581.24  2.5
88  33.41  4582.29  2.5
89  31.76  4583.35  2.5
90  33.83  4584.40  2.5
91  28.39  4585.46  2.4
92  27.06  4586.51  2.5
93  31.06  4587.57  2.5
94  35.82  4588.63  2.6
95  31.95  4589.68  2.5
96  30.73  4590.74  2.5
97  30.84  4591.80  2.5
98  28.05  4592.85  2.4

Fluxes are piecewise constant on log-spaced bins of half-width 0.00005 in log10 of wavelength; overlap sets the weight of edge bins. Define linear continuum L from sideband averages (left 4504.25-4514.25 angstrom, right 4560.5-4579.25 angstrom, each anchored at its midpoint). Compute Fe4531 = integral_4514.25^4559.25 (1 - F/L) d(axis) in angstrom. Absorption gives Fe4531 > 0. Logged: 4.38 angstrom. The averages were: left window 31.3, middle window 28.3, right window 31.4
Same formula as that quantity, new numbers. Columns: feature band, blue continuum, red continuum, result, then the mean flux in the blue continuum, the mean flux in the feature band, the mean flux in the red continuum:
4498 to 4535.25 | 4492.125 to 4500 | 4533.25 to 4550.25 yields -1.8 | 27.4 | 29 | 27.9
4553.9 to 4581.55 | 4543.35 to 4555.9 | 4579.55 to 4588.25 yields -1.7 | 27.7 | 30.9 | 30.4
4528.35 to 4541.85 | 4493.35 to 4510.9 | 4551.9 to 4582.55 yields 1.8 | 29.6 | 26.1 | 30.7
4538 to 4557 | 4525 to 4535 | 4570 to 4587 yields -1.1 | 25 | 28.5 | 30.7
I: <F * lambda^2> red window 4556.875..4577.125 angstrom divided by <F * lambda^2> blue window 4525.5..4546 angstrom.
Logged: 1.20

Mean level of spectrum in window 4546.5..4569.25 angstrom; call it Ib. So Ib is 30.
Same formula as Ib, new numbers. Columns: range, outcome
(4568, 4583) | 31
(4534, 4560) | 28.5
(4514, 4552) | 28.2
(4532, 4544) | 27.2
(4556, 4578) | 31.7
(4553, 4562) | 30.3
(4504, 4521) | 31.2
